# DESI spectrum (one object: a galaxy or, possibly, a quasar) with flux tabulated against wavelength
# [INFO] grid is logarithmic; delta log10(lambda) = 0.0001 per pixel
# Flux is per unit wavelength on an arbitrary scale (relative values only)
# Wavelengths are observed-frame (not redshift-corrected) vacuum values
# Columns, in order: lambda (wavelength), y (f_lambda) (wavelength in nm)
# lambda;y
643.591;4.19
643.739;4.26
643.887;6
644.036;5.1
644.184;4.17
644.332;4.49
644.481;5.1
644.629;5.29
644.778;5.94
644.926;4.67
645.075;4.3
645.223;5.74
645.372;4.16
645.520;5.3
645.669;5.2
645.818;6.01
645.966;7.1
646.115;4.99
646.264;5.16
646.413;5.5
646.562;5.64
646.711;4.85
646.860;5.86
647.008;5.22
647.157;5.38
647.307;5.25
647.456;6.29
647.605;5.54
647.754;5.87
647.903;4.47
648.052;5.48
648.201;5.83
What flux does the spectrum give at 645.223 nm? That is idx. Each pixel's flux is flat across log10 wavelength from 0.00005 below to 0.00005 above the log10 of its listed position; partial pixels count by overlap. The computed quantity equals 5.74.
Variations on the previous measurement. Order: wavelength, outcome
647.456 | 6.29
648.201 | 5.83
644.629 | 5.29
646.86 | 5.86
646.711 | 4.85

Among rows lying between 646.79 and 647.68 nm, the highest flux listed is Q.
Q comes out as 6.29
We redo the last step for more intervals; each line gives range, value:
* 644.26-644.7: 5.29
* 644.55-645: 5.94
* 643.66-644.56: 6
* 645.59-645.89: 6.01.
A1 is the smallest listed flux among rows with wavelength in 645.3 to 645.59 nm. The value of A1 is 4.16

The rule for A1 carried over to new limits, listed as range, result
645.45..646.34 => 4.99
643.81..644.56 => 4.17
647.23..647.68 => 5.25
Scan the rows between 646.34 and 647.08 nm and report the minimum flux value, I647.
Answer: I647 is 4.85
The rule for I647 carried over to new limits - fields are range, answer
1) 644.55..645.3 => 4.3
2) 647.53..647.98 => 4.47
